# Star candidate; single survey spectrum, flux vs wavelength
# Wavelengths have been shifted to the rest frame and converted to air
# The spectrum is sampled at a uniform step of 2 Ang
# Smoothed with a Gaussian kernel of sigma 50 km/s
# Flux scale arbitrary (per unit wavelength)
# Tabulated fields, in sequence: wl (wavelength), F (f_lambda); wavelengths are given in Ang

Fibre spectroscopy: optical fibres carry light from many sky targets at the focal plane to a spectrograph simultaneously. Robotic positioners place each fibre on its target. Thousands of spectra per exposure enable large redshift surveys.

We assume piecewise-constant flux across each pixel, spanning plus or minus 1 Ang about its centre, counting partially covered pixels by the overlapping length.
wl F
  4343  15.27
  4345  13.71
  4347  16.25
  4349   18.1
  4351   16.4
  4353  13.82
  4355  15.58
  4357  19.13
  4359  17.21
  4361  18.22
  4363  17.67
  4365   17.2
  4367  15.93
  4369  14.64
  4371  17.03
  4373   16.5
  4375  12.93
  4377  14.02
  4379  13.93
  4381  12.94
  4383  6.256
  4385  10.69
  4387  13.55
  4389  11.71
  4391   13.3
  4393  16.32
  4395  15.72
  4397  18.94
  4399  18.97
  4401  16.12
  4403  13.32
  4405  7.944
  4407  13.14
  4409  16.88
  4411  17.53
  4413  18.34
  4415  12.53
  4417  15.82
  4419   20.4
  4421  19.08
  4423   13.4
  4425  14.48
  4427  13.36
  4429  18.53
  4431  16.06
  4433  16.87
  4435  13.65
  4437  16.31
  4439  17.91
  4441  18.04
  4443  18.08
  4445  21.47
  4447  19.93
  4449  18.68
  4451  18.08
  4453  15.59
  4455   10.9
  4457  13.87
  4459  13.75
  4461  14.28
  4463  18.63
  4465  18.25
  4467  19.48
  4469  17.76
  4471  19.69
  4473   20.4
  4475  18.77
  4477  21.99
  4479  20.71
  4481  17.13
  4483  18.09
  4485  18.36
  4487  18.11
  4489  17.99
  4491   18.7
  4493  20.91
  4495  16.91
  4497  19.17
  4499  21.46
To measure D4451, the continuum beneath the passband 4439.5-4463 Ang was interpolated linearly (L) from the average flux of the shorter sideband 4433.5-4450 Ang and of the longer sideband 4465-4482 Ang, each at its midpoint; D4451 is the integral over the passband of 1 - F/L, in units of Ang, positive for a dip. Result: 2.1 Ang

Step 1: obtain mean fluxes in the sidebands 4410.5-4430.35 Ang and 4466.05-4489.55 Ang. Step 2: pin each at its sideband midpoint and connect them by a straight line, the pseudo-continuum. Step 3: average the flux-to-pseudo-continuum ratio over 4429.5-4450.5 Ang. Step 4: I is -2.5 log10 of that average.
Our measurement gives -0.03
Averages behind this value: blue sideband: 16.3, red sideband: 19.1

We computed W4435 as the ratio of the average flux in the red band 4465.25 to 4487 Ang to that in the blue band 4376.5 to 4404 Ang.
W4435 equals 1.37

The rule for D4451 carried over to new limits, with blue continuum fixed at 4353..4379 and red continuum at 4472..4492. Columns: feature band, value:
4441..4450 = -0.6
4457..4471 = 1.2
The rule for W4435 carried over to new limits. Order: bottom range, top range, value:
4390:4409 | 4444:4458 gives 1.13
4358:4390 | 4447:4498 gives 1.24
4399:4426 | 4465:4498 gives 1.23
